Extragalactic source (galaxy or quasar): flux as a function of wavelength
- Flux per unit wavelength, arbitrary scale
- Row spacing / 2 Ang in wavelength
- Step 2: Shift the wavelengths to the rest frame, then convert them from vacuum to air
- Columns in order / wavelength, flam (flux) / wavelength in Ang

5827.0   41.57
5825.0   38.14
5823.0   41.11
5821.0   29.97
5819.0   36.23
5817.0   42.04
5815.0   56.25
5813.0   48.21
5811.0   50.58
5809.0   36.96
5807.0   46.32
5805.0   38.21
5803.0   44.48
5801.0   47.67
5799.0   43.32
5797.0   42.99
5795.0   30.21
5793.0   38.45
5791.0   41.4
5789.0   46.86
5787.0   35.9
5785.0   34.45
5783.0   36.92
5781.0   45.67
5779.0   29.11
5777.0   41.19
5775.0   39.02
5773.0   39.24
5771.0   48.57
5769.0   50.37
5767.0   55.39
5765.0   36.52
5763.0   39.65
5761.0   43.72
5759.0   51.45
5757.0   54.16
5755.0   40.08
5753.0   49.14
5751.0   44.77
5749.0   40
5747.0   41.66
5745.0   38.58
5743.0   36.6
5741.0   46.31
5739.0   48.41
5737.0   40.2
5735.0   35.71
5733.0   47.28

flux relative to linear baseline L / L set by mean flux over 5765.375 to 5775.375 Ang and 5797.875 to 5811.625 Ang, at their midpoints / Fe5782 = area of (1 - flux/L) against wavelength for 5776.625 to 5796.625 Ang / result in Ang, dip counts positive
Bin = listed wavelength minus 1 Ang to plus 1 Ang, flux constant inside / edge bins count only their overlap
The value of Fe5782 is 3.1 Ang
